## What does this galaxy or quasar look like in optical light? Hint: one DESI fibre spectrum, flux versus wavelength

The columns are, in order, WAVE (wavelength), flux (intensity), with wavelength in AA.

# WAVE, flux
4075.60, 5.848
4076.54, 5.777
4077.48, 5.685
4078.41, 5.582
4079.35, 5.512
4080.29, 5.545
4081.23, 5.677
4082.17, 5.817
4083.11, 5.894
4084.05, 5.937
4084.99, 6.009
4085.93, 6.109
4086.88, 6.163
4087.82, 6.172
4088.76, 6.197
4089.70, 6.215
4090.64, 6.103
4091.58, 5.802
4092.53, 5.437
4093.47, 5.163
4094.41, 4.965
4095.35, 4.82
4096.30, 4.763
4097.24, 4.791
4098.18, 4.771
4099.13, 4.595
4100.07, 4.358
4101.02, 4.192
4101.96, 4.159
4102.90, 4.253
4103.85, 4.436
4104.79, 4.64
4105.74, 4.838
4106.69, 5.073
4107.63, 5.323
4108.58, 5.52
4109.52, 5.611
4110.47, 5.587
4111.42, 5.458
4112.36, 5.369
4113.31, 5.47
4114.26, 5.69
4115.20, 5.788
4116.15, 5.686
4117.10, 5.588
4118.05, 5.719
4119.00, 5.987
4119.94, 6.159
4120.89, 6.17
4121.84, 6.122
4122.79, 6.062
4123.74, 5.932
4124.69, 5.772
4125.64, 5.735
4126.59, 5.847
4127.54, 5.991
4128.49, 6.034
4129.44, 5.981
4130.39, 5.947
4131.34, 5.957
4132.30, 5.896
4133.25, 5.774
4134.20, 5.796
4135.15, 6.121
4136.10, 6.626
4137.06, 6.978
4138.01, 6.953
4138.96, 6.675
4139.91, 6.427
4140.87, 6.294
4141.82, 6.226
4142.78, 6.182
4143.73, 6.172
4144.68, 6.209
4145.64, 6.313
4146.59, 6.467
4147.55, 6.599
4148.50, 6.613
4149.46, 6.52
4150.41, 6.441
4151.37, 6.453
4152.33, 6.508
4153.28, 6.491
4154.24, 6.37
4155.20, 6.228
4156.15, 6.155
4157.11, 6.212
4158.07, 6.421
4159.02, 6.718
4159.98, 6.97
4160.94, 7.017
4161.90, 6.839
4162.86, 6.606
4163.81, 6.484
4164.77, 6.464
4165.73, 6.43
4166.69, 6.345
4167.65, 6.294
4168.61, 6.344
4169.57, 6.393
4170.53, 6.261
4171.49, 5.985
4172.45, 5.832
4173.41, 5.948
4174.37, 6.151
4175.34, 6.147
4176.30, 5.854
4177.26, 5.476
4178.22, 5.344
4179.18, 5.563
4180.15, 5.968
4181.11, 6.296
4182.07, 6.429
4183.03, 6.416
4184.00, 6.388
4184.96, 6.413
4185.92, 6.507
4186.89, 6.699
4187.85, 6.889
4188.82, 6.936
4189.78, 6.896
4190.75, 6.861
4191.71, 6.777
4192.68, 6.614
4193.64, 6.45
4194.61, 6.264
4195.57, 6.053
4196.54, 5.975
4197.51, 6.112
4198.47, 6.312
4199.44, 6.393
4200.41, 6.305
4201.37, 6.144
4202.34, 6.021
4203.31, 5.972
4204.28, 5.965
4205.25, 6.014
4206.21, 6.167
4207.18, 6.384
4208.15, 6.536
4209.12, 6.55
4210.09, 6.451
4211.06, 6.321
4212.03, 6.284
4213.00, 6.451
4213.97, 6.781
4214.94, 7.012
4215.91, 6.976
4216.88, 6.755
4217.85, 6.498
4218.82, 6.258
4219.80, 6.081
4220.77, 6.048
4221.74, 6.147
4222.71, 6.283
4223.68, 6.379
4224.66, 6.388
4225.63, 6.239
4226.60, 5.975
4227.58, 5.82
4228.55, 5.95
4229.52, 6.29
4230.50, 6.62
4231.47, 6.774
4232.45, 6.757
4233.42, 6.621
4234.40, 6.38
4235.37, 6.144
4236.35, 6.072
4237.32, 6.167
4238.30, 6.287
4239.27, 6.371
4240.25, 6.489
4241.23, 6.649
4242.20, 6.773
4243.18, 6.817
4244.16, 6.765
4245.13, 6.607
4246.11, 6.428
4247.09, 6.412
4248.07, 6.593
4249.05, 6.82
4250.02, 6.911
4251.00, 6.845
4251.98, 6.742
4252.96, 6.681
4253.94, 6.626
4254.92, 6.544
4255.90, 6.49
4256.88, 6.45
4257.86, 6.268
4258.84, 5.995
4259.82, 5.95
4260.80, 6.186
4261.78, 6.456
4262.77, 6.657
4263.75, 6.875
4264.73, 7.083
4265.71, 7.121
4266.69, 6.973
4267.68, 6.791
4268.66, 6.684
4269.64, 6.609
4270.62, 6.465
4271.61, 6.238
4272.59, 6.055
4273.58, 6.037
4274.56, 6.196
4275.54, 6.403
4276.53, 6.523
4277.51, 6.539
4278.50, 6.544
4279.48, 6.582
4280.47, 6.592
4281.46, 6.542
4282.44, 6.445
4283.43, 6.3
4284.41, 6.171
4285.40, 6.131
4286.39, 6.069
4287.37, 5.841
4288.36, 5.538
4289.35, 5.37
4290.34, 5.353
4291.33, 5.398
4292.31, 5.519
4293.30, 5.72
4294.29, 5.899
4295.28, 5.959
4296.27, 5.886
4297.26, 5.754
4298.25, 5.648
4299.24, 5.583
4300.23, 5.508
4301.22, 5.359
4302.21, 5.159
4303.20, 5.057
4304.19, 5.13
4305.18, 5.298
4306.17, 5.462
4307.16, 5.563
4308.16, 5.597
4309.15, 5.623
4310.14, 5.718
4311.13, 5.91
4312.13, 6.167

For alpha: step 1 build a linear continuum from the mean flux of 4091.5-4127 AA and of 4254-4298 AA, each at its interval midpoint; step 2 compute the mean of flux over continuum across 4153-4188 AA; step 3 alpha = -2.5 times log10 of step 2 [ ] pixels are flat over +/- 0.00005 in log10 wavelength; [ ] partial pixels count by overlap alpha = -0.12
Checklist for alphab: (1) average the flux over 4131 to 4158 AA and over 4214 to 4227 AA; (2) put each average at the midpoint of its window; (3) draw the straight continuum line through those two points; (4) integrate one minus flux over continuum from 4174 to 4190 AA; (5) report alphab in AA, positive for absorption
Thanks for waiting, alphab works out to 0.3 AA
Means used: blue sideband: 6.35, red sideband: 6.41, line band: 6.25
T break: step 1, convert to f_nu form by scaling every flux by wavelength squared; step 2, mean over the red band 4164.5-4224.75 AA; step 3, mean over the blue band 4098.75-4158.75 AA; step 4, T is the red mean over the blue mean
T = 1.1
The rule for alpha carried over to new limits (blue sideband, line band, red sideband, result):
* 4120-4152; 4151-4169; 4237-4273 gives -0.03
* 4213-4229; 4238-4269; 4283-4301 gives -0.09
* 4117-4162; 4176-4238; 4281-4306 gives -0.05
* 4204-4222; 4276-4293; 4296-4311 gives -0.07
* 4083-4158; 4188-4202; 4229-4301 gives -0.06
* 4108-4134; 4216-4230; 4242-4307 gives -0.03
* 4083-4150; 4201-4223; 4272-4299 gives -0.08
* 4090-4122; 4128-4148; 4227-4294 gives -0.15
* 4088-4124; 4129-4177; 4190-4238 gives -0.10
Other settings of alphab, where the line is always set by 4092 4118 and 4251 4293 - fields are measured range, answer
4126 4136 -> -1.33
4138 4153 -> -2.95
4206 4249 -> -3.13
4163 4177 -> -1.64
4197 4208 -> -0.70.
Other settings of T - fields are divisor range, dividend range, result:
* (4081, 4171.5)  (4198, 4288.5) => 1.15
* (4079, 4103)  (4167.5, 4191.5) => 1.22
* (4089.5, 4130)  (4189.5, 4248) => 1.25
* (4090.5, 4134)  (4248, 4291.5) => 1.27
